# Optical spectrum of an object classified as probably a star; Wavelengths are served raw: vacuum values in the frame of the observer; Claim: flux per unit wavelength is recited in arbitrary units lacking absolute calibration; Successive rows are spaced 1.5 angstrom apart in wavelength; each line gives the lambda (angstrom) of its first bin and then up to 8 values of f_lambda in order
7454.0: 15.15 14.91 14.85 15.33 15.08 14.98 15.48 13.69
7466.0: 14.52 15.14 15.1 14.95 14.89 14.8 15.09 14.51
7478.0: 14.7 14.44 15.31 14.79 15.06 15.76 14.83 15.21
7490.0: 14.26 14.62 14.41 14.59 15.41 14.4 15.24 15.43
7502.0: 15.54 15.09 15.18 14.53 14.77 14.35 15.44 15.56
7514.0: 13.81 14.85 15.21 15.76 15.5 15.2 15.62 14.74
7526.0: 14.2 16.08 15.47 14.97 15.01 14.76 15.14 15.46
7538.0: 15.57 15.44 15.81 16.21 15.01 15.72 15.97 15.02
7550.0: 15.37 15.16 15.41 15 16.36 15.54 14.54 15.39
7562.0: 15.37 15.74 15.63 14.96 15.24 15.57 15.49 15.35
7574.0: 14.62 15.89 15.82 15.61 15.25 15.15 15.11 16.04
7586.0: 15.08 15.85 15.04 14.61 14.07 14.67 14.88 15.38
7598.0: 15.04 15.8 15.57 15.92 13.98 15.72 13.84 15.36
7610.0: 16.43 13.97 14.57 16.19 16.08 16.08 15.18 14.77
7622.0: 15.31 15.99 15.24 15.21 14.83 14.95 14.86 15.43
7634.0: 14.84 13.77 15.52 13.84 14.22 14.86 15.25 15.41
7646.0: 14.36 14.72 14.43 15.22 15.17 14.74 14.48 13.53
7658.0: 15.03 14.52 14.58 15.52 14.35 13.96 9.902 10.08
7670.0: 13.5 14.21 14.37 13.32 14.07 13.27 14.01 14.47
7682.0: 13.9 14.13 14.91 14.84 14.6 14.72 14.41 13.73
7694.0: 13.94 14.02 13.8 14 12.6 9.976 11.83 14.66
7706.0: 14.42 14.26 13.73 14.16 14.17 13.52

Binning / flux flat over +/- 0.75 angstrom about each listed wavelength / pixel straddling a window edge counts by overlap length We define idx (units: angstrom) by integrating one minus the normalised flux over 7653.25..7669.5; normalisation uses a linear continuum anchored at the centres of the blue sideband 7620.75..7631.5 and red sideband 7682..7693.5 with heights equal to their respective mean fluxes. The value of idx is 1.20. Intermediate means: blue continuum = 15.2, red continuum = 14.4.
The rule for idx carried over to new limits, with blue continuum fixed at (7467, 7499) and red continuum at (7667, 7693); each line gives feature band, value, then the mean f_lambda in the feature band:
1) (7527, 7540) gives -0.6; 15.3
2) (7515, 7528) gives -0.5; 15.2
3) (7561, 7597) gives -2.3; 15.3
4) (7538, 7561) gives -1.5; 15.5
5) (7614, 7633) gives -1.7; 15.4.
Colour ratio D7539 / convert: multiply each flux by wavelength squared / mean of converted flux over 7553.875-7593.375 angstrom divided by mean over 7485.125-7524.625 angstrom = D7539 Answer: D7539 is 1.0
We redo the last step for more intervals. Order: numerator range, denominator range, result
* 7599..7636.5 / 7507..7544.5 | 1.02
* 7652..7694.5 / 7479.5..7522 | 0.98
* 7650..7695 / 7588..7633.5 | 0.94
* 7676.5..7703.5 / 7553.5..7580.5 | 0.92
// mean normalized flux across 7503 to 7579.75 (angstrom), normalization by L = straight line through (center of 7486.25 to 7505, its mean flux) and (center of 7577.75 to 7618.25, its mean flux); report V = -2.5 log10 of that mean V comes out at -0.016 mag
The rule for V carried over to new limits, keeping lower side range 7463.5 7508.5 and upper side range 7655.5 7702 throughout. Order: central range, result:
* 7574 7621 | -0.07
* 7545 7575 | -0.07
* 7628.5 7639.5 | -0.05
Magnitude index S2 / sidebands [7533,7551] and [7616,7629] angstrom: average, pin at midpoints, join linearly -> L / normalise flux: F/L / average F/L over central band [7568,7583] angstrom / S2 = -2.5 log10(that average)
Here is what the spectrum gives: 0.00 mag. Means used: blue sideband 15.5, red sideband 15.4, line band 15.4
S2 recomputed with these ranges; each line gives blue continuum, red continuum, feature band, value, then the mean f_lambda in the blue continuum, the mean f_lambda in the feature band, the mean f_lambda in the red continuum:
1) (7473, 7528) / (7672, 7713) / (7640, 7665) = -0.05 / 15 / 14.7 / 13.9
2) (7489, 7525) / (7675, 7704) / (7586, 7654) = -0.06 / 15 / 15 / 13.8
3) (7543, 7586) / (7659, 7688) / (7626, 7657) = -0.04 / 15.4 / 14.8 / 13.8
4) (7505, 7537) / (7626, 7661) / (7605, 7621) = -0.03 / 15.1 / 15.3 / 14.7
